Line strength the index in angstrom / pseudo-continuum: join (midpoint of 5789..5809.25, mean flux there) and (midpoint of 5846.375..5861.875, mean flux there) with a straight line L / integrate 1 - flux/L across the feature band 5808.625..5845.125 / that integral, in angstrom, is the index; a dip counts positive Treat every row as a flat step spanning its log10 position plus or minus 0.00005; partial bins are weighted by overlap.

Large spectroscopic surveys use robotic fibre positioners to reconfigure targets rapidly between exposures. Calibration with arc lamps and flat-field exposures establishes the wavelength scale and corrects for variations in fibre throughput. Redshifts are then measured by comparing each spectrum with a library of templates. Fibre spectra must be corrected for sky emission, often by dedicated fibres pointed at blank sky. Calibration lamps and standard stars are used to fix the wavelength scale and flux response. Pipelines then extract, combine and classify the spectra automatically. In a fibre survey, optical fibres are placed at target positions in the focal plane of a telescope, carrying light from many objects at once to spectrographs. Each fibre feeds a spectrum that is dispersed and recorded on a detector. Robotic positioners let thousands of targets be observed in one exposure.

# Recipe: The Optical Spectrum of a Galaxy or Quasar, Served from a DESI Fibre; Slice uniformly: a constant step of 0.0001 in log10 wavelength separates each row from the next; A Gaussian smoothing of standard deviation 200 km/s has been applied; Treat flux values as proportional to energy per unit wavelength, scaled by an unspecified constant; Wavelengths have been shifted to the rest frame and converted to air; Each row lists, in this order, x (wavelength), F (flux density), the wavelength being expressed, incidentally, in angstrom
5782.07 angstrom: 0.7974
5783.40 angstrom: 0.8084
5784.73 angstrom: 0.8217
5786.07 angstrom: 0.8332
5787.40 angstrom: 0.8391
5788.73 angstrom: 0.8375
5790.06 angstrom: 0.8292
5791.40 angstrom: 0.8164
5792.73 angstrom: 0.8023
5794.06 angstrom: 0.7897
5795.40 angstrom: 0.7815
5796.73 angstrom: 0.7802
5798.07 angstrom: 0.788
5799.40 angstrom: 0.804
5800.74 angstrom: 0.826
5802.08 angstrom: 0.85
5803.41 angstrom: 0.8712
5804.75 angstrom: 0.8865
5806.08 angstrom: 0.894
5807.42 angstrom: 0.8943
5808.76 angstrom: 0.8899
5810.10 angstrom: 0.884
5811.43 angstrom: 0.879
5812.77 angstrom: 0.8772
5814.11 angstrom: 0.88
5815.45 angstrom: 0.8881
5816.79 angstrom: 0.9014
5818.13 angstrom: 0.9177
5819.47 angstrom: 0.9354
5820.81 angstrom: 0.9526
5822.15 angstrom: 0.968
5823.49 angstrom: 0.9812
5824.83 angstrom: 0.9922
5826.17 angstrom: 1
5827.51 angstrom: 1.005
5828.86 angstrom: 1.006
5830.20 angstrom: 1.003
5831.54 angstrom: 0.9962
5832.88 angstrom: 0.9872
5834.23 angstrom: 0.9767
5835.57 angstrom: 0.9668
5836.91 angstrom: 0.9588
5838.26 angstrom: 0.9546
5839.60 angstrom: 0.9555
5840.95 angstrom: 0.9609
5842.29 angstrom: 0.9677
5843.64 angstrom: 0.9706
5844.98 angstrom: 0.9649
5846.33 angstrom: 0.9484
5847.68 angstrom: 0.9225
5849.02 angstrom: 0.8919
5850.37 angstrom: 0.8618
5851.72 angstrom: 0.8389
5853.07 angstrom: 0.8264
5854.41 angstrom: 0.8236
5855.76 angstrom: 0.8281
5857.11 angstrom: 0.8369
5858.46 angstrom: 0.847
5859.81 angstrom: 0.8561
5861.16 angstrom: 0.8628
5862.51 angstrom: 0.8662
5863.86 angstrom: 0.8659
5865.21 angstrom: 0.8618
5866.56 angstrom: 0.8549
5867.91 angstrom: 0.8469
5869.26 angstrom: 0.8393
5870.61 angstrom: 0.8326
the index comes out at -4.57 angstrom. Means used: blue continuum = 0.833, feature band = 0.952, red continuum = 0.858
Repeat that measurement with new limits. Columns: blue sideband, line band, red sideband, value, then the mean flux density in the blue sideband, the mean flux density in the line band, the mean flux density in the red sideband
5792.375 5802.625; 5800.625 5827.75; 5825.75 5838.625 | -0.7 angstrom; 0.802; 0.914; 0.986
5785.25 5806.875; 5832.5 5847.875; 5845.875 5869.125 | -2.0 angstrom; 0.827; 0.961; 0.86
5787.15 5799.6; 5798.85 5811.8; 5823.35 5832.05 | 0.1 angstrom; 0.806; 0.868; 0.999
